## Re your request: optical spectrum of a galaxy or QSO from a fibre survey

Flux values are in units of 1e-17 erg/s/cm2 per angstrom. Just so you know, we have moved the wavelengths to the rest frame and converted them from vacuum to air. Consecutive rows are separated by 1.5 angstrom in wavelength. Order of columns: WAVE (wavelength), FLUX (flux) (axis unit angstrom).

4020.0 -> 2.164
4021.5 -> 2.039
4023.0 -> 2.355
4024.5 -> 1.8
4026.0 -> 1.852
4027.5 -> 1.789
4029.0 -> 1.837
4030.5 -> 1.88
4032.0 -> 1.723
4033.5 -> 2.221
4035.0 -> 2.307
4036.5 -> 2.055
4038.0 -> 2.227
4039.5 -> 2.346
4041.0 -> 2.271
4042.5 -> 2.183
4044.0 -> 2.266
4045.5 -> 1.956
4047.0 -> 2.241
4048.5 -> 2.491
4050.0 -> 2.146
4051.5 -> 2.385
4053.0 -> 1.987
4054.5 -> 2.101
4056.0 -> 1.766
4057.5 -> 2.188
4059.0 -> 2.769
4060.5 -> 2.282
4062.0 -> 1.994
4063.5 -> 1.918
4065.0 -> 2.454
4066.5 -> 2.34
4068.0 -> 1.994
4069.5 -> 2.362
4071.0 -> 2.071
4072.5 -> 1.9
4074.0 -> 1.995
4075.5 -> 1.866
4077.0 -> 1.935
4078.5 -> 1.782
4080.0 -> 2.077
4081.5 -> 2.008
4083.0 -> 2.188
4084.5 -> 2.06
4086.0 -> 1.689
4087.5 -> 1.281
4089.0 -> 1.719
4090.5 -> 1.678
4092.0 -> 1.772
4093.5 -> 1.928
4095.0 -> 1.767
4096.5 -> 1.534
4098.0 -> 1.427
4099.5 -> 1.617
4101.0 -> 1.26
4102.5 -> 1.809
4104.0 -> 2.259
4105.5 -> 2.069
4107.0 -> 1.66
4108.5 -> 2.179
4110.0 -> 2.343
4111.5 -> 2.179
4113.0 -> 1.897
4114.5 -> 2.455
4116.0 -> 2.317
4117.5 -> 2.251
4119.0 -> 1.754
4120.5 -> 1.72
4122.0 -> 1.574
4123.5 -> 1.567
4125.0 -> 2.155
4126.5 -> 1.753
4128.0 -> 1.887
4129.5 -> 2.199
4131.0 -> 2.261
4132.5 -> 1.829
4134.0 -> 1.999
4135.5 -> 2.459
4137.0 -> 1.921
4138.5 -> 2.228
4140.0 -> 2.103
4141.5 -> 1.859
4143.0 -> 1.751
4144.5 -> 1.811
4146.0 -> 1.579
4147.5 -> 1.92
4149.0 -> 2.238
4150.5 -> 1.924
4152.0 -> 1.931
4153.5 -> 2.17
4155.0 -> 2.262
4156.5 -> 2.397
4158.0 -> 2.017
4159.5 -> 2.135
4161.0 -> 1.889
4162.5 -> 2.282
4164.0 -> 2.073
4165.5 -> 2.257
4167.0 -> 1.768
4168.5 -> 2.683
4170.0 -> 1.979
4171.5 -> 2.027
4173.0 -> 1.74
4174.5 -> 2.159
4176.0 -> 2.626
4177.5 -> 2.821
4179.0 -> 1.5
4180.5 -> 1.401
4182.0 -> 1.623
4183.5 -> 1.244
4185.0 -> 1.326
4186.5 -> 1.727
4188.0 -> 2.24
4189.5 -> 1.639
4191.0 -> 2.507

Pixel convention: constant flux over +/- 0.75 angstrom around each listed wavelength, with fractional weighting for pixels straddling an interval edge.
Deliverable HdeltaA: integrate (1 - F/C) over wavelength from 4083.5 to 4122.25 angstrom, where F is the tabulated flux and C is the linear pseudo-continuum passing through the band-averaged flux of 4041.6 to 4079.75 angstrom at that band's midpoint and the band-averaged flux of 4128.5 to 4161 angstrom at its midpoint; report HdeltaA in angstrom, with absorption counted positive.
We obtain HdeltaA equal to 4.2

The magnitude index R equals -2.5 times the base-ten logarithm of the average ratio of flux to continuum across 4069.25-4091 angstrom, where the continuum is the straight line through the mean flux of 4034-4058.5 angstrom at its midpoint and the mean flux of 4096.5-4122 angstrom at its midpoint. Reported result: 0.08 mag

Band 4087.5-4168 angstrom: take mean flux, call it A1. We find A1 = 1.95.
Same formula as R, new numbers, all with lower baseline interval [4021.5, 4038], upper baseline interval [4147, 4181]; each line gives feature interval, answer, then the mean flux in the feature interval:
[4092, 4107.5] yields 0.181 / 1.74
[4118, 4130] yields 0.136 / 1.83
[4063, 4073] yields -0.070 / 2.16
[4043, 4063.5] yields -0.090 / 2.19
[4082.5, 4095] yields 0.149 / 1.78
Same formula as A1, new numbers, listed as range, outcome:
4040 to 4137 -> 2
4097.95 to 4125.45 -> 1.93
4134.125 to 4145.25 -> 2.02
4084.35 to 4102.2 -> 1.63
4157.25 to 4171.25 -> 2.12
